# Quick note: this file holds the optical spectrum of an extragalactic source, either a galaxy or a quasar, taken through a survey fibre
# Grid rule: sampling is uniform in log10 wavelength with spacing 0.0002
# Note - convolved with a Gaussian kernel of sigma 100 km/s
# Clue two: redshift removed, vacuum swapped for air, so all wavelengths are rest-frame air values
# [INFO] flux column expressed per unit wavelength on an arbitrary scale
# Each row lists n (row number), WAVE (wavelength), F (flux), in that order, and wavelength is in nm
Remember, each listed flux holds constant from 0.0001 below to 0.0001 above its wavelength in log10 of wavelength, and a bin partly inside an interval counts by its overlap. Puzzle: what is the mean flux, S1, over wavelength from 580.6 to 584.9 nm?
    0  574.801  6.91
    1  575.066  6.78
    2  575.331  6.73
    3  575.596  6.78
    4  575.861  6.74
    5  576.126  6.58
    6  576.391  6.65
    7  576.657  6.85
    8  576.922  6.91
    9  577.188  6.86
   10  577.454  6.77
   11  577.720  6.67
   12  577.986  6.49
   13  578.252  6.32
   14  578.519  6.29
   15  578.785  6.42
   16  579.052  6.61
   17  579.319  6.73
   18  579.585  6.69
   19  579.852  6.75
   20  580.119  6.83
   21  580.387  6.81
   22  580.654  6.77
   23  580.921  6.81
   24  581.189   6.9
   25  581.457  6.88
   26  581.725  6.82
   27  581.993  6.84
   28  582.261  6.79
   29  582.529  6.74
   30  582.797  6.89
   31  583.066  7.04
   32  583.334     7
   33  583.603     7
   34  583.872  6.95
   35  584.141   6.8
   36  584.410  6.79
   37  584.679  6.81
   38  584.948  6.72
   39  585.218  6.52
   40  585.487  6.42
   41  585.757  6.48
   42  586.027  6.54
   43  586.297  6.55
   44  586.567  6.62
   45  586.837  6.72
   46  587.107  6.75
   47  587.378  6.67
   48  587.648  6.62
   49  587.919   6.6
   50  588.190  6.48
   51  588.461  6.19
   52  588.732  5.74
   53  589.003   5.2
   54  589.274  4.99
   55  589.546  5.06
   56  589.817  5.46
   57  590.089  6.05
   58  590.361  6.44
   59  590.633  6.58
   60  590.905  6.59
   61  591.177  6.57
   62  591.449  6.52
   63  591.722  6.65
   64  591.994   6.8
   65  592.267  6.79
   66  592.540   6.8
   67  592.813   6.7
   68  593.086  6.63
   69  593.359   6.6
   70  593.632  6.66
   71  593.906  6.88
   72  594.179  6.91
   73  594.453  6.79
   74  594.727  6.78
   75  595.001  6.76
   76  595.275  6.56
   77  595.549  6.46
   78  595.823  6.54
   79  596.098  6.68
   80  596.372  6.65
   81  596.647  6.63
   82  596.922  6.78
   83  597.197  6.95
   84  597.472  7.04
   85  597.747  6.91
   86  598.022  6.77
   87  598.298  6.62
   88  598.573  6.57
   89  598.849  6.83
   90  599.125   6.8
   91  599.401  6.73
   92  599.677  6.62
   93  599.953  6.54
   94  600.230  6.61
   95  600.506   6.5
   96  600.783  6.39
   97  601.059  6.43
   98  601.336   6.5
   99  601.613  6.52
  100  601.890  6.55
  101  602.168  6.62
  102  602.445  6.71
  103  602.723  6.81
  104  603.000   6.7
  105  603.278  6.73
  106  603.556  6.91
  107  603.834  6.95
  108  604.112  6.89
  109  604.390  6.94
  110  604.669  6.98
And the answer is 6.86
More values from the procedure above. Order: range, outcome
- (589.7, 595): 6.6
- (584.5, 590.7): 6.27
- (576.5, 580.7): 6.67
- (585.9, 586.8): 6.59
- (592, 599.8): 6.73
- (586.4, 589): 6.42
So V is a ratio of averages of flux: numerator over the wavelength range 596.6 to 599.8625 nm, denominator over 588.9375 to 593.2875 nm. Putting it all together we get 1.1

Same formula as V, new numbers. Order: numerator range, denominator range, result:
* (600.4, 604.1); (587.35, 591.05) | 1.10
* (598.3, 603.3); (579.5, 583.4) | 0.97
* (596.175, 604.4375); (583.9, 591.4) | 1.06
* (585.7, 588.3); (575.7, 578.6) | 0.99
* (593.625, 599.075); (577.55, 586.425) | 1.00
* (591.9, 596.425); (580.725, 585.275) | 0.98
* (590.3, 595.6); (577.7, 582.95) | 1.00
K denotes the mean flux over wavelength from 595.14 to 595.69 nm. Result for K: 6.52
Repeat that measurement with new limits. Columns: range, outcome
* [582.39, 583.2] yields 6.89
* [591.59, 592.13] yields 6.73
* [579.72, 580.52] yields 6.79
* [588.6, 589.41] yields 5.31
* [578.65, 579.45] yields 6.58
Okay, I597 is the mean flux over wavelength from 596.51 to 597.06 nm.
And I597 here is 6.7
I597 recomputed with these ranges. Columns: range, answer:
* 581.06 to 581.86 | 6.86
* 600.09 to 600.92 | 6.5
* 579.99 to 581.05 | 6.8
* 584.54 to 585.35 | 6.68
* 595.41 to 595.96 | 6.51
